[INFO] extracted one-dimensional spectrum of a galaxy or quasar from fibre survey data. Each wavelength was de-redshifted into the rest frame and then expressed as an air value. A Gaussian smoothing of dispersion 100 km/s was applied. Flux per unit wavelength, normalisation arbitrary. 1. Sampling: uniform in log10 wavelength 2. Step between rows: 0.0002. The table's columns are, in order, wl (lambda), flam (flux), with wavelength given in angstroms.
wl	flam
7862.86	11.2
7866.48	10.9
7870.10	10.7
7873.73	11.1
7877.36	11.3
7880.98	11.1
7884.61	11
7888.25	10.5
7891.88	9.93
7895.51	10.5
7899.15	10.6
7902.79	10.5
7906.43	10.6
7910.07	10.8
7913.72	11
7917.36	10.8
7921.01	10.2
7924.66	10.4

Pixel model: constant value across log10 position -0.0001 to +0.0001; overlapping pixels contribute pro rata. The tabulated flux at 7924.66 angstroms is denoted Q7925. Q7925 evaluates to 10.4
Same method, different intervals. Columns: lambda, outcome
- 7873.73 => 11.1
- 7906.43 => 10.6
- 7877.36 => 11.3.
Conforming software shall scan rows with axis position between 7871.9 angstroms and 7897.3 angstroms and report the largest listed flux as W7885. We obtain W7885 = 11.3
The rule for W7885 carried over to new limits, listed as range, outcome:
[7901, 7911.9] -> 10.8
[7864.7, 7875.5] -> 11.1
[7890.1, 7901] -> 10.6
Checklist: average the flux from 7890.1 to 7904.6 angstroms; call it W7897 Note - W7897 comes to 10.4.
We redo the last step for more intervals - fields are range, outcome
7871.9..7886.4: 11.1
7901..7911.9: 10.6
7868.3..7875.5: 10.9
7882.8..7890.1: 10.7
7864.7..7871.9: 10.8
